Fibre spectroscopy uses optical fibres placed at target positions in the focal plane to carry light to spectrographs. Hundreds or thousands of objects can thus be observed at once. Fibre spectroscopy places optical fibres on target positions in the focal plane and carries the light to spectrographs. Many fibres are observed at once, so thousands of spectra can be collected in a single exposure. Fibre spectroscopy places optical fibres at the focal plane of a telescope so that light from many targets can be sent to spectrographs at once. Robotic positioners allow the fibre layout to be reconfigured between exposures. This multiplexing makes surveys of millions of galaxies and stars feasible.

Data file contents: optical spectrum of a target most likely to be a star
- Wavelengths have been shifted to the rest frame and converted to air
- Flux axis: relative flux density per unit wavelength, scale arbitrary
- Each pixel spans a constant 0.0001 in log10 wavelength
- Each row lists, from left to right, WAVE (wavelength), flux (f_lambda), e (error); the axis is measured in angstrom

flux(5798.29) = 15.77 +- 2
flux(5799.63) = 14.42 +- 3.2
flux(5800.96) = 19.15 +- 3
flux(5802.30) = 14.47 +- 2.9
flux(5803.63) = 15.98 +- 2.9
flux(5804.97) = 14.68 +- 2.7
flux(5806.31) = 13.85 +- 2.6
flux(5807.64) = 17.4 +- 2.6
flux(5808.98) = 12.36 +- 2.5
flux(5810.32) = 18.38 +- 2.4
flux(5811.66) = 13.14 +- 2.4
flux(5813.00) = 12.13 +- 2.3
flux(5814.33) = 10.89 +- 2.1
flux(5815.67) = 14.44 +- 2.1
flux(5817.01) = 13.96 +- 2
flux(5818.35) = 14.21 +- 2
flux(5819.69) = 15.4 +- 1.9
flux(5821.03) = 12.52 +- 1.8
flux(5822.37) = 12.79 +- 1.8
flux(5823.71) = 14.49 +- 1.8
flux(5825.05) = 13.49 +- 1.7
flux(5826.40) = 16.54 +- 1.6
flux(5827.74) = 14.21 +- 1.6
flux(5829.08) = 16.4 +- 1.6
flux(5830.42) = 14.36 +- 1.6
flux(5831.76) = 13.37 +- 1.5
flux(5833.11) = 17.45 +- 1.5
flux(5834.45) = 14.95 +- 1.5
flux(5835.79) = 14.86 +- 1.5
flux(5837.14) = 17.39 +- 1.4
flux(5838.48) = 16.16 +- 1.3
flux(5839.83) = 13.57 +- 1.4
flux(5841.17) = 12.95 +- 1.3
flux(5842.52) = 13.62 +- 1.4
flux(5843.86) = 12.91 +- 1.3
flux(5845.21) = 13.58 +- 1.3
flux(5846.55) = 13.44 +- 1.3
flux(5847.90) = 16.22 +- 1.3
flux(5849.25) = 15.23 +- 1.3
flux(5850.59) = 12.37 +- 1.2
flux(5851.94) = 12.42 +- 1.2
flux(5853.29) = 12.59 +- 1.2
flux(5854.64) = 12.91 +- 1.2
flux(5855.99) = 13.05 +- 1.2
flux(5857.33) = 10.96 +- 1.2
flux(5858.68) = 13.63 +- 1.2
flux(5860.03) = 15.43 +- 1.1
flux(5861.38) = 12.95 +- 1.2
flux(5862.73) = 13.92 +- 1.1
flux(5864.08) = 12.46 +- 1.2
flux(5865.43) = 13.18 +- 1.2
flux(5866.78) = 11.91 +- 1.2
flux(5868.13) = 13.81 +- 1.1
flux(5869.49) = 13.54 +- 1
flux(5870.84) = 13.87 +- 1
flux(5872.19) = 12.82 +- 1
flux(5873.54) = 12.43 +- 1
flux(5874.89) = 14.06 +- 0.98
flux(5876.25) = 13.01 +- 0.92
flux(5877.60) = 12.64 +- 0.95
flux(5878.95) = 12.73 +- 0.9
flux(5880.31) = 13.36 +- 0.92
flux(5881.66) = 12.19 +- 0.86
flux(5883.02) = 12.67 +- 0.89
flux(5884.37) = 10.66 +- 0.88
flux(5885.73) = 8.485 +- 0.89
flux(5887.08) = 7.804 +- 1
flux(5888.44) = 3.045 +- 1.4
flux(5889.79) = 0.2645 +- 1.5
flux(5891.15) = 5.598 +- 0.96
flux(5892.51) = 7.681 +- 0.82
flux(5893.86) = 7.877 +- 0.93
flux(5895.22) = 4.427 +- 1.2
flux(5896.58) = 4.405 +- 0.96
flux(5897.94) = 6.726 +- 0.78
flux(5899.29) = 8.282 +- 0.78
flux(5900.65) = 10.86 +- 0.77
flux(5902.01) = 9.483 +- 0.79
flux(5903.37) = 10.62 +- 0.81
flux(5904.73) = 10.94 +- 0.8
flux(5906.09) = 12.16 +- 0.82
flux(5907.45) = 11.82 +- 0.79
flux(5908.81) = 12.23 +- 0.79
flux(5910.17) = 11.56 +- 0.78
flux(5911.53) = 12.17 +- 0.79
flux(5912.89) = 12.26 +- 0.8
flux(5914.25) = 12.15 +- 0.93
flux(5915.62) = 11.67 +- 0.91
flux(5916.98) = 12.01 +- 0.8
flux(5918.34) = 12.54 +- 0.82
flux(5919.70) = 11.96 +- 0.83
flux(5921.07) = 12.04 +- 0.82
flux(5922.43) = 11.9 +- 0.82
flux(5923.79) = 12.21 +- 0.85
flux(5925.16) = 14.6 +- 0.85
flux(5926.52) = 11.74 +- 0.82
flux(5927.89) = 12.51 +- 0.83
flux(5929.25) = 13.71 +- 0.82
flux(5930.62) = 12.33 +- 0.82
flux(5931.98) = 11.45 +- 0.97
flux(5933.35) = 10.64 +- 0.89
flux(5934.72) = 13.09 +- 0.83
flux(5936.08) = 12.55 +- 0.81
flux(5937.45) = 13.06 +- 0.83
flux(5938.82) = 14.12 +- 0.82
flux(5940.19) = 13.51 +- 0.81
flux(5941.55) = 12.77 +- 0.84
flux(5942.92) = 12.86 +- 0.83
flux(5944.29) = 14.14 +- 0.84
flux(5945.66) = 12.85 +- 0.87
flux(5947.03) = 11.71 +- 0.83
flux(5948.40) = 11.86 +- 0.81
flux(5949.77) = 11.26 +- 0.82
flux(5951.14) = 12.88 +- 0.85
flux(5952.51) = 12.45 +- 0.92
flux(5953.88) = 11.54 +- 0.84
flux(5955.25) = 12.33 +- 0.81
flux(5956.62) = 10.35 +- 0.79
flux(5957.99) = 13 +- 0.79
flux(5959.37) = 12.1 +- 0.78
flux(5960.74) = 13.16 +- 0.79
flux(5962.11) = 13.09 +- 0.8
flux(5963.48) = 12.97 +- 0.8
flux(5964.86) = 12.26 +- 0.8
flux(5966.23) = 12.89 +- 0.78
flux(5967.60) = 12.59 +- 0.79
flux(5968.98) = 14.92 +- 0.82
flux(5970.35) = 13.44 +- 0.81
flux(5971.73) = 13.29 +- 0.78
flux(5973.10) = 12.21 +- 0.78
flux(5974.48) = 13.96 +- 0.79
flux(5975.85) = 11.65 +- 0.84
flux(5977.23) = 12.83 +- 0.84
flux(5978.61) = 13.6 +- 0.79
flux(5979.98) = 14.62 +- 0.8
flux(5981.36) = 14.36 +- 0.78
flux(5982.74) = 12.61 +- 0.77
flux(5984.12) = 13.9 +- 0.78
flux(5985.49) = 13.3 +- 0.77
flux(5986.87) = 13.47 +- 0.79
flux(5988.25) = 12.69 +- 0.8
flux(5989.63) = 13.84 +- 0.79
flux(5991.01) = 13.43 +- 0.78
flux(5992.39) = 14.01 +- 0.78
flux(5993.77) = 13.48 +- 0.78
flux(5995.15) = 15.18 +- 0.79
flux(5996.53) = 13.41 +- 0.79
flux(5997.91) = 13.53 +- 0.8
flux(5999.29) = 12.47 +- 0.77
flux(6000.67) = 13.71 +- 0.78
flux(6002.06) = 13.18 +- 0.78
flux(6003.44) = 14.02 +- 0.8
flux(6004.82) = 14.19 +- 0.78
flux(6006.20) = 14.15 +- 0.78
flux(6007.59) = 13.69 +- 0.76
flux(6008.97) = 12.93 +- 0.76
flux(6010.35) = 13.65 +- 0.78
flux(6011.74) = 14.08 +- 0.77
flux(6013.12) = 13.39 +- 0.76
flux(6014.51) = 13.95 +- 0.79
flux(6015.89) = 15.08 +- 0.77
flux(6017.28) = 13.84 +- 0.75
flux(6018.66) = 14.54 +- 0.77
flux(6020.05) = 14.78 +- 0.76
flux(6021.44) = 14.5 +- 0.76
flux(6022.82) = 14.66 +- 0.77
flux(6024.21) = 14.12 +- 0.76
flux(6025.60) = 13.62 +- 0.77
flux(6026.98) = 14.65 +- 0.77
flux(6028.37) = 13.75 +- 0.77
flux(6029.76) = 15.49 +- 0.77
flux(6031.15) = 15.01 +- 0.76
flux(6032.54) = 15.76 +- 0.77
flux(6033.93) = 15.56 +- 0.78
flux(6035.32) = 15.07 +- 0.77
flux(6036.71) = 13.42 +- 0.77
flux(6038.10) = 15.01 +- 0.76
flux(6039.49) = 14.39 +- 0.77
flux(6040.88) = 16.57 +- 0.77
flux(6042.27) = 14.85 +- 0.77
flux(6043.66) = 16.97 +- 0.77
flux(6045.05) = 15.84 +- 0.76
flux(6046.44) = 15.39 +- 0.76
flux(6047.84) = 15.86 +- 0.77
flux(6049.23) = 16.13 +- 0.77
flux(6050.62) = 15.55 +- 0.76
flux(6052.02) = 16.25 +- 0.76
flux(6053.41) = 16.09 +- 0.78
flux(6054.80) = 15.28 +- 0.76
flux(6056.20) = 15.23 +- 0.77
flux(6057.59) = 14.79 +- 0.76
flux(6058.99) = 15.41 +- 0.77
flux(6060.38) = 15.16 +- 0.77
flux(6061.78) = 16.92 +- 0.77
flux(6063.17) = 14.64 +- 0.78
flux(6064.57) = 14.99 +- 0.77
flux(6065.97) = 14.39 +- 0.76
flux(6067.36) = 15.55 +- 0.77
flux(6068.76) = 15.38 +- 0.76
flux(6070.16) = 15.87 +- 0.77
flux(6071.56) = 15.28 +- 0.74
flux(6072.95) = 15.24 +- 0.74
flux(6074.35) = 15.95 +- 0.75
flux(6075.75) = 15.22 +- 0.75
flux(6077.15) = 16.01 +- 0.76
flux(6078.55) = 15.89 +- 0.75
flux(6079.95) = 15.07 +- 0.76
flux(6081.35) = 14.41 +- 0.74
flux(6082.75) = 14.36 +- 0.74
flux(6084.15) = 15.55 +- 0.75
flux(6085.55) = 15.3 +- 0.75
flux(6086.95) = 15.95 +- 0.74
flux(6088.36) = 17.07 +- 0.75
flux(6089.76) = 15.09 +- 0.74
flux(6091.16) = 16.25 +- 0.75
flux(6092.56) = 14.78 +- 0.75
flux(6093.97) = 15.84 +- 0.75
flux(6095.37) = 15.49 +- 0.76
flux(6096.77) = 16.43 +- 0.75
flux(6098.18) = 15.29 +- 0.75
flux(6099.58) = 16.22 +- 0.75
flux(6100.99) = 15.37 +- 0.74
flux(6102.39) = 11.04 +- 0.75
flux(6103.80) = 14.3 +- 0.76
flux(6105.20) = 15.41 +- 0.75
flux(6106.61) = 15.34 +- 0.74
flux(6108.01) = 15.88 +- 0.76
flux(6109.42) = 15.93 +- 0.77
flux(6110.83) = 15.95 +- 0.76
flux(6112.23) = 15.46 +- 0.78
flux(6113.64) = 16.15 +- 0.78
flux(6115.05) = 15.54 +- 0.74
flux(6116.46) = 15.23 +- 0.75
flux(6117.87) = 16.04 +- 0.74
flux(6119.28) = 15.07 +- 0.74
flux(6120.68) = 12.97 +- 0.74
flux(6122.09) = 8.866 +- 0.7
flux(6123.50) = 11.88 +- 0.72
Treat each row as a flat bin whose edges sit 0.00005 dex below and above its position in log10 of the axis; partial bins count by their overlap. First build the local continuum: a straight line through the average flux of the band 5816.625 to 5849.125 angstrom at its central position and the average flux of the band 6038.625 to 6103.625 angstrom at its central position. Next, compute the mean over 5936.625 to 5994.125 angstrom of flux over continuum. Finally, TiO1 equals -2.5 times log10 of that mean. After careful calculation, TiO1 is 0.16 mag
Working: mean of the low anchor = 14.5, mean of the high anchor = 15.4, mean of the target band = 13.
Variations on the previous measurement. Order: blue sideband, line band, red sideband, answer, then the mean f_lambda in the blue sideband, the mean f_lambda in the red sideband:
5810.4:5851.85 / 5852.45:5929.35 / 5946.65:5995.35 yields 0.222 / 14.3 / 13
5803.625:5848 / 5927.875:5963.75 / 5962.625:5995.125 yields 0.088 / 14.4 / 13.4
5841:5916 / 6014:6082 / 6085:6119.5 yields -0.053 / 11.3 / 15.5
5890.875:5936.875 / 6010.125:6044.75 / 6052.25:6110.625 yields -0.058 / 10.9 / 15.4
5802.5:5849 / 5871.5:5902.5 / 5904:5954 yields 0.398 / 14.5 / 12.4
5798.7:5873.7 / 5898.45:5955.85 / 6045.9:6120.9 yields 0.203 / 14.1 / 15.4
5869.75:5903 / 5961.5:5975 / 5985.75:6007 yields -0.049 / 9.45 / 13.6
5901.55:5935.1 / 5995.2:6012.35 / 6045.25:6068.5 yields 0.040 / 12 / 15.5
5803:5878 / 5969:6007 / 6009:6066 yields 0.092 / 14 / 15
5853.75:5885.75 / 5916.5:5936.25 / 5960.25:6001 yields 0.065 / 12.9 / 13.4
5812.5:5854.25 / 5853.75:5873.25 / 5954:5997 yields 0.064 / 14.2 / 13.2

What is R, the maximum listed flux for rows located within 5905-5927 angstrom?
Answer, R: 14.6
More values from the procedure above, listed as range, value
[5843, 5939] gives 16.22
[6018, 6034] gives 15.76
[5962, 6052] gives 16.97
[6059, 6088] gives 16.92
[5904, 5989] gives 14.92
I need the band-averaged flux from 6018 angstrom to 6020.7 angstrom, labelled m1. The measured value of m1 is 14.6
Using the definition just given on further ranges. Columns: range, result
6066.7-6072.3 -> 15.5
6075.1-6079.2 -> 15.7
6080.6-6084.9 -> 14.8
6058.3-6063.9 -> 15.5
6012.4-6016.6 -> 14.1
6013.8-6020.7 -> 14.4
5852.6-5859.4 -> 12.6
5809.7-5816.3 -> 13.8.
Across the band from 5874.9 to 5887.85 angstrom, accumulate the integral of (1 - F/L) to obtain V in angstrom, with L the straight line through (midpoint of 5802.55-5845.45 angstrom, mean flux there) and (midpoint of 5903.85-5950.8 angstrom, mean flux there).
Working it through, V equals 1.68 angstrom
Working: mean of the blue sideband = 14.5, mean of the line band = 11.6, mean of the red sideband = 12.4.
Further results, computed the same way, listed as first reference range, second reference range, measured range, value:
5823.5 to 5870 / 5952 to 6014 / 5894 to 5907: 4.8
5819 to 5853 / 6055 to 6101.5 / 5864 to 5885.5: 2.7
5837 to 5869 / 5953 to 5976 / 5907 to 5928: 1.4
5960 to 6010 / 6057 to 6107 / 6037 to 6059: -1.4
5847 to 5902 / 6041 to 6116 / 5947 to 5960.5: 0.8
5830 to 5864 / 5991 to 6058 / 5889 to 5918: 10.0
